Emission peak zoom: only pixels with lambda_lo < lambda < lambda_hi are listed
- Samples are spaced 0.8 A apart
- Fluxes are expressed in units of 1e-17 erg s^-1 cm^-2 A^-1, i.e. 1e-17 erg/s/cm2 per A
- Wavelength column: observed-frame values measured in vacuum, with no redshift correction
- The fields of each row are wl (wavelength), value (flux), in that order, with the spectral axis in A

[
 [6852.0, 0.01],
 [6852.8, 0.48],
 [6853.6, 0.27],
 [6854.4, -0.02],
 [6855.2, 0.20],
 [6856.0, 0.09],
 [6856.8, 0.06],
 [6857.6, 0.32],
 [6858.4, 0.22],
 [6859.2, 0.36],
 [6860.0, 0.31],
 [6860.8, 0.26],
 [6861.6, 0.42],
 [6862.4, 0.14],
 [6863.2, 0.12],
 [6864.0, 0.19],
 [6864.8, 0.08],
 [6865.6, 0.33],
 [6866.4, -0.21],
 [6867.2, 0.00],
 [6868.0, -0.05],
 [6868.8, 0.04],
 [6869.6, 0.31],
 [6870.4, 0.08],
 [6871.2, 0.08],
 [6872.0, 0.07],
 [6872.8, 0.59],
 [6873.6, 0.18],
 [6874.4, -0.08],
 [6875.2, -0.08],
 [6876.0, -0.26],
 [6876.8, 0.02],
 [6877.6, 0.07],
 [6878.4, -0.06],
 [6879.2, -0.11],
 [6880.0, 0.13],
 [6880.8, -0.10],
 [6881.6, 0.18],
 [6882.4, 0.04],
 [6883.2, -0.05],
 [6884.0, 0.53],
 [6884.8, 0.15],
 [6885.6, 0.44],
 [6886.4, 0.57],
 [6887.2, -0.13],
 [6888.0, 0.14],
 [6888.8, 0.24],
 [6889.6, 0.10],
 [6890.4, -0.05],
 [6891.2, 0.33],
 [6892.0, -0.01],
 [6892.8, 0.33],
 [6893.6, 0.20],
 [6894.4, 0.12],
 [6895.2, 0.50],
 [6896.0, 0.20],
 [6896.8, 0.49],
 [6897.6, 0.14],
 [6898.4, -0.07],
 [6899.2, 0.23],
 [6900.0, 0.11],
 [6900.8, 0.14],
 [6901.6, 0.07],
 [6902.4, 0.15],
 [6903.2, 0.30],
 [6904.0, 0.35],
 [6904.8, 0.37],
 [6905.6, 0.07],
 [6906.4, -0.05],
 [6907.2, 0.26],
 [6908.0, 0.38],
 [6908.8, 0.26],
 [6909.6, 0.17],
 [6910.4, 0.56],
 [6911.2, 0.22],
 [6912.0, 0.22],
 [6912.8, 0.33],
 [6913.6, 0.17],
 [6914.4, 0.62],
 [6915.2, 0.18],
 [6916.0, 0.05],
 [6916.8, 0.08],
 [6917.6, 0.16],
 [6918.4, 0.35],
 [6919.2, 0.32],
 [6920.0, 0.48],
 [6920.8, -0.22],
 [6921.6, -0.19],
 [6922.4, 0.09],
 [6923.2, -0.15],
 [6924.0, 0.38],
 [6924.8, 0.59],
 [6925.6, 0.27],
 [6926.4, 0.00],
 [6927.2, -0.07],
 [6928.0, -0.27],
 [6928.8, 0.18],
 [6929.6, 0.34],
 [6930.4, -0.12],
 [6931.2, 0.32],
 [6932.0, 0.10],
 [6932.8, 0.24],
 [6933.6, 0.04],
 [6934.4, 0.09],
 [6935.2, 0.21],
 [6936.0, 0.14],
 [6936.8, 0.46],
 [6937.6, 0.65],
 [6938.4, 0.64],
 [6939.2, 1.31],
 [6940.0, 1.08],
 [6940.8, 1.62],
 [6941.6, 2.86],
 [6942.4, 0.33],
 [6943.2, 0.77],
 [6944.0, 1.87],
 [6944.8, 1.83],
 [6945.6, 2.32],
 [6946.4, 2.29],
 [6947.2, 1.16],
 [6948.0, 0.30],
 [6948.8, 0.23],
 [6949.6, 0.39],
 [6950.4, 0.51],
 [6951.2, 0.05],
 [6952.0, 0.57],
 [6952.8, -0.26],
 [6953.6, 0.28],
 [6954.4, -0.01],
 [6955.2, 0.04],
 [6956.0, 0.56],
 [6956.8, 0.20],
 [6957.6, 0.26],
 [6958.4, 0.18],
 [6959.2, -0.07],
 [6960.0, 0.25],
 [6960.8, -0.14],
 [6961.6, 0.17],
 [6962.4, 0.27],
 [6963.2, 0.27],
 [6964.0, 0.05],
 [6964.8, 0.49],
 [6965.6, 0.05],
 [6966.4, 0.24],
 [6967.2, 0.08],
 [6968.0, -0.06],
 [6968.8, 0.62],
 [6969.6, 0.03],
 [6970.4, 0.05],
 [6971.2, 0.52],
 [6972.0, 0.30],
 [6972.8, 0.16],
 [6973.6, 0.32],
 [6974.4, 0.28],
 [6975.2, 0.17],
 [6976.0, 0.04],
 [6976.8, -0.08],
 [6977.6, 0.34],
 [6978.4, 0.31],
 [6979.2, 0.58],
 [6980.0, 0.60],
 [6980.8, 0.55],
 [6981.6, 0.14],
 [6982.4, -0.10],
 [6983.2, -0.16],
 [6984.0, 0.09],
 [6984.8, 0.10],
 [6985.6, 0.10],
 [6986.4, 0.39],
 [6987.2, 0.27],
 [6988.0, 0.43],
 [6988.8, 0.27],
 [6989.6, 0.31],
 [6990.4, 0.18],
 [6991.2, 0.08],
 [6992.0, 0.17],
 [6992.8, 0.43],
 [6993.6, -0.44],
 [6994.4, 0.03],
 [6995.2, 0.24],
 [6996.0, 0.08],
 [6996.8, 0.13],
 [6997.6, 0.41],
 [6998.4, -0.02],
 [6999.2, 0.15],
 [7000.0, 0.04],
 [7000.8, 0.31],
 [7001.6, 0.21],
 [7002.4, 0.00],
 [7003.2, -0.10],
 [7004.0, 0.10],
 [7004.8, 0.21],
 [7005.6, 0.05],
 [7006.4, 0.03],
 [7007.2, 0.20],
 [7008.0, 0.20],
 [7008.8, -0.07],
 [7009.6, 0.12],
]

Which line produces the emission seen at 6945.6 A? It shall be [O II] 3727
